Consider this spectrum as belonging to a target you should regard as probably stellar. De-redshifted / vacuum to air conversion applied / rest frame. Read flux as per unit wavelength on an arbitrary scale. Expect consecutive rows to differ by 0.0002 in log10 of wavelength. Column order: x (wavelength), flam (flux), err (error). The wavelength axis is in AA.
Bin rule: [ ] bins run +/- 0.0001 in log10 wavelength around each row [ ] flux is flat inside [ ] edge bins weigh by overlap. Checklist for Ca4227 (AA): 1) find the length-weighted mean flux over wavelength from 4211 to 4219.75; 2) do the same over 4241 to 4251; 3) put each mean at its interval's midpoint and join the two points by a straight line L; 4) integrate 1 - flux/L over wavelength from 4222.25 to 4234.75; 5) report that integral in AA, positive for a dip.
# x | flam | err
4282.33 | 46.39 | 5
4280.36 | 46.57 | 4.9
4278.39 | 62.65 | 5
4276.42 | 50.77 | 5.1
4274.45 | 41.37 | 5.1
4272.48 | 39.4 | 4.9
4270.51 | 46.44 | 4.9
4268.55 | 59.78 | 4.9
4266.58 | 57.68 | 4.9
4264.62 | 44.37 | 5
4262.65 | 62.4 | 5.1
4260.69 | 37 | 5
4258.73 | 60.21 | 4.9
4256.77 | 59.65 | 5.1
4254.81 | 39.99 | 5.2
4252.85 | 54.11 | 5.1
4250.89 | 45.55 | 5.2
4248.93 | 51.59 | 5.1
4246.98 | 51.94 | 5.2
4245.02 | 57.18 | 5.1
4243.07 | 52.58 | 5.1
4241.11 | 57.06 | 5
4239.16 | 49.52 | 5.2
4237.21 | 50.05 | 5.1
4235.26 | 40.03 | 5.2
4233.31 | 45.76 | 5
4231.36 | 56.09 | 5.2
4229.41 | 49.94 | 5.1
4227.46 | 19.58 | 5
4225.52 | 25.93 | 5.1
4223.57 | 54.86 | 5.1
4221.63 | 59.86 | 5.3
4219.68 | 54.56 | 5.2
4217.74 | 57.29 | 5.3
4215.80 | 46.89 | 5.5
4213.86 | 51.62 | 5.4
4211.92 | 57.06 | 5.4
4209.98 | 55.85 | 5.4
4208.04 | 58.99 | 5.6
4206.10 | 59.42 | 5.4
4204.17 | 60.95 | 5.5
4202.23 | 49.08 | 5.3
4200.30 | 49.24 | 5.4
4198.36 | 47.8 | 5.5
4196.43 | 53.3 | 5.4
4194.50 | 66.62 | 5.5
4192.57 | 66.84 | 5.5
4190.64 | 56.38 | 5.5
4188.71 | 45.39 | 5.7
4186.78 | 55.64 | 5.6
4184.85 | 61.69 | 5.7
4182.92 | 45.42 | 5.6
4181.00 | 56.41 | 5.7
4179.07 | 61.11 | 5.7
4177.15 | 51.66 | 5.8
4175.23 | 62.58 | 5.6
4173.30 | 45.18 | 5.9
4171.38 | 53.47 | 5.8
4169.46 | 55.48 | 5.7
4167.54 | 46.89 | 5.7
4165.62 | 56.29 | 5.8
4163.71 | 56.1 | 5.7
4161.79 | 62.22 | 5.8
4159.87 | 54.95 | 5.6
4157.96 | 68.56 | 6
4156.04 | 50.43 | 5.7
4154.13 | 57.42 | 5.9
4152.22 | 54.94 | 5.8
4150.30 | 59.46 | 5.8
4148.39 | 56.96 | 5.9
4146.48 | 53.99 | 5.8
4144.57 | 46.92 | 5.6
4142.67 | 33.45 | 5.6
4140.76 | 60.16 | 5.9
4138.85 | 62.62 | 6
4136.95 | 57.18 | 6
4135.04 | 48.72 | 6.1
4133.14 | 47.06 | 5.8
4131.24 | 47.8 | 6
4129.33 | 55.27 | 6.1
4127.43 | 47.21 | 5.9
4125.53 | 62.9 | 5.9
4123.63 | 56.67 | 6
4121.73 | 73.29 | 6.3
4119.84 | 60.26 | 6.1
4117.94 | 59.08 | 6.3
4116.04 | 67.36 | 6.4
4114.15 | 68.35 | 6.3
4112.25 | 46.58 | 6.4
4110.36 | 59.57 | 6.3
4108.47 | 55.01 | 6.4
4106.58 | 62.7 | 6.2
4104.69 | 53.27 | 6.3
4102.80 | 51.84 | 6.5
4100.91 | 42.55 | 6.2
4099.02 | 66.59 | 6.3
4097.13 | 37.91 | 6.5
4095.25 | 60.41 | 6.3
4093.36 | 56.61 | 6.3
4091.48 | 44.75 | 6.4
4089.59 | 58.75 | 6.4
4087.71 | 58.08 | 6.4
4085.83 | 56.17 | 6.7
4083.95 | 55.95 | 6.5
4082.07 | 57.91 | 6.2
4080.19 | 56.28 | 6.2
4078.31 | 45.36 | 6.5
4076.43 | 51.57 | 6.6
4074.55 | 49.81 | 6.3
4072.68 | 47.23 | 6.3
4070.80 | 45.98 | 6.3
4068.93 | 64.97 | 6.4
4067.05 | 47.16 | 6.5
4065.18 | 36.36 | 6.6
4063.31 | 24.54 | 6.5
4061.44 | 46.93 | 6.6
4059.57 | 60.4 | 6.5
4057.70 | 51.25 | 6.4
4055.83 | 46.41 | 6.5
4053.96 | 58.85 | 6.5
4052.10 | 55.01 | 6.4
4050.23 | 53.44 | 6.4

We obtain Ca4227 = 2.5 AA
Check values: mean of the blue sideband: 53.4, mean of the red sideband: 52.9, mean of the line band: 42.5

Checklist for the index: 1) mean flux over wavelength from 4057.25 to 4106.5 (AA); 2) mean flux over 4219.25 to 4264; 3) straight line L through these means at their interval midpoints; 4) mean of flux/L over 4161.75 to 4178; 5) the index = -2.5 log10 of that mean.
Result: -0.08 mag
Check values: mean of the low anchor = 51.3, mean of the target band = 54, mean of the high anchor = 49.3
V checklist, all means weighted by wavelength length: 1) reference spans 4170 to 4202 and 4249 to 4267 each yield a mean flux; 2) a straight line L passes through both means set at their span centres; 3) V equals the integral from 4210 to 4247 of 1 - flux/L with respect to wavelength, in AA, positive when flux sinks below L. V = 2.2 AA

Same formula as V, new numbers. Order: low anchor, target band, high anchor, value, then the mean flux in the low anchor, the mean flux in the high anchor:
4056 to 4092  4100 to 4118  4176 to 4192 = -1.64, 50.5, 54.6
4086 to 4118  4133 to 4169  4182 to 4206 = 0.49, 55.8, 55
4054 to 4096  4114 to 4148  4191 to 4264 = -2.87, 51.2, 51.8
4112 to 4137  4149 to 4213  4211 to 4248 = -3.47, 57.2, 49.4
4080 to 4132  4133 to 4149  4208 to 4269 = 0.83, 56.4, 50.6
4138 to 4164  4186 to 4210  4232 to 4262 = -1.28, 55.5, 50.4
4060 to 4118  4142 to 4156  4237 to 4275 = -0.01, 52.8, 51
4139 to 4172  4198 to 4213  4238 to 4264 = -0.48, 54.8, 52.1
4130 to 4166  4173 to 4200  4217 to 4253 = -1.82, 54.5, 49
